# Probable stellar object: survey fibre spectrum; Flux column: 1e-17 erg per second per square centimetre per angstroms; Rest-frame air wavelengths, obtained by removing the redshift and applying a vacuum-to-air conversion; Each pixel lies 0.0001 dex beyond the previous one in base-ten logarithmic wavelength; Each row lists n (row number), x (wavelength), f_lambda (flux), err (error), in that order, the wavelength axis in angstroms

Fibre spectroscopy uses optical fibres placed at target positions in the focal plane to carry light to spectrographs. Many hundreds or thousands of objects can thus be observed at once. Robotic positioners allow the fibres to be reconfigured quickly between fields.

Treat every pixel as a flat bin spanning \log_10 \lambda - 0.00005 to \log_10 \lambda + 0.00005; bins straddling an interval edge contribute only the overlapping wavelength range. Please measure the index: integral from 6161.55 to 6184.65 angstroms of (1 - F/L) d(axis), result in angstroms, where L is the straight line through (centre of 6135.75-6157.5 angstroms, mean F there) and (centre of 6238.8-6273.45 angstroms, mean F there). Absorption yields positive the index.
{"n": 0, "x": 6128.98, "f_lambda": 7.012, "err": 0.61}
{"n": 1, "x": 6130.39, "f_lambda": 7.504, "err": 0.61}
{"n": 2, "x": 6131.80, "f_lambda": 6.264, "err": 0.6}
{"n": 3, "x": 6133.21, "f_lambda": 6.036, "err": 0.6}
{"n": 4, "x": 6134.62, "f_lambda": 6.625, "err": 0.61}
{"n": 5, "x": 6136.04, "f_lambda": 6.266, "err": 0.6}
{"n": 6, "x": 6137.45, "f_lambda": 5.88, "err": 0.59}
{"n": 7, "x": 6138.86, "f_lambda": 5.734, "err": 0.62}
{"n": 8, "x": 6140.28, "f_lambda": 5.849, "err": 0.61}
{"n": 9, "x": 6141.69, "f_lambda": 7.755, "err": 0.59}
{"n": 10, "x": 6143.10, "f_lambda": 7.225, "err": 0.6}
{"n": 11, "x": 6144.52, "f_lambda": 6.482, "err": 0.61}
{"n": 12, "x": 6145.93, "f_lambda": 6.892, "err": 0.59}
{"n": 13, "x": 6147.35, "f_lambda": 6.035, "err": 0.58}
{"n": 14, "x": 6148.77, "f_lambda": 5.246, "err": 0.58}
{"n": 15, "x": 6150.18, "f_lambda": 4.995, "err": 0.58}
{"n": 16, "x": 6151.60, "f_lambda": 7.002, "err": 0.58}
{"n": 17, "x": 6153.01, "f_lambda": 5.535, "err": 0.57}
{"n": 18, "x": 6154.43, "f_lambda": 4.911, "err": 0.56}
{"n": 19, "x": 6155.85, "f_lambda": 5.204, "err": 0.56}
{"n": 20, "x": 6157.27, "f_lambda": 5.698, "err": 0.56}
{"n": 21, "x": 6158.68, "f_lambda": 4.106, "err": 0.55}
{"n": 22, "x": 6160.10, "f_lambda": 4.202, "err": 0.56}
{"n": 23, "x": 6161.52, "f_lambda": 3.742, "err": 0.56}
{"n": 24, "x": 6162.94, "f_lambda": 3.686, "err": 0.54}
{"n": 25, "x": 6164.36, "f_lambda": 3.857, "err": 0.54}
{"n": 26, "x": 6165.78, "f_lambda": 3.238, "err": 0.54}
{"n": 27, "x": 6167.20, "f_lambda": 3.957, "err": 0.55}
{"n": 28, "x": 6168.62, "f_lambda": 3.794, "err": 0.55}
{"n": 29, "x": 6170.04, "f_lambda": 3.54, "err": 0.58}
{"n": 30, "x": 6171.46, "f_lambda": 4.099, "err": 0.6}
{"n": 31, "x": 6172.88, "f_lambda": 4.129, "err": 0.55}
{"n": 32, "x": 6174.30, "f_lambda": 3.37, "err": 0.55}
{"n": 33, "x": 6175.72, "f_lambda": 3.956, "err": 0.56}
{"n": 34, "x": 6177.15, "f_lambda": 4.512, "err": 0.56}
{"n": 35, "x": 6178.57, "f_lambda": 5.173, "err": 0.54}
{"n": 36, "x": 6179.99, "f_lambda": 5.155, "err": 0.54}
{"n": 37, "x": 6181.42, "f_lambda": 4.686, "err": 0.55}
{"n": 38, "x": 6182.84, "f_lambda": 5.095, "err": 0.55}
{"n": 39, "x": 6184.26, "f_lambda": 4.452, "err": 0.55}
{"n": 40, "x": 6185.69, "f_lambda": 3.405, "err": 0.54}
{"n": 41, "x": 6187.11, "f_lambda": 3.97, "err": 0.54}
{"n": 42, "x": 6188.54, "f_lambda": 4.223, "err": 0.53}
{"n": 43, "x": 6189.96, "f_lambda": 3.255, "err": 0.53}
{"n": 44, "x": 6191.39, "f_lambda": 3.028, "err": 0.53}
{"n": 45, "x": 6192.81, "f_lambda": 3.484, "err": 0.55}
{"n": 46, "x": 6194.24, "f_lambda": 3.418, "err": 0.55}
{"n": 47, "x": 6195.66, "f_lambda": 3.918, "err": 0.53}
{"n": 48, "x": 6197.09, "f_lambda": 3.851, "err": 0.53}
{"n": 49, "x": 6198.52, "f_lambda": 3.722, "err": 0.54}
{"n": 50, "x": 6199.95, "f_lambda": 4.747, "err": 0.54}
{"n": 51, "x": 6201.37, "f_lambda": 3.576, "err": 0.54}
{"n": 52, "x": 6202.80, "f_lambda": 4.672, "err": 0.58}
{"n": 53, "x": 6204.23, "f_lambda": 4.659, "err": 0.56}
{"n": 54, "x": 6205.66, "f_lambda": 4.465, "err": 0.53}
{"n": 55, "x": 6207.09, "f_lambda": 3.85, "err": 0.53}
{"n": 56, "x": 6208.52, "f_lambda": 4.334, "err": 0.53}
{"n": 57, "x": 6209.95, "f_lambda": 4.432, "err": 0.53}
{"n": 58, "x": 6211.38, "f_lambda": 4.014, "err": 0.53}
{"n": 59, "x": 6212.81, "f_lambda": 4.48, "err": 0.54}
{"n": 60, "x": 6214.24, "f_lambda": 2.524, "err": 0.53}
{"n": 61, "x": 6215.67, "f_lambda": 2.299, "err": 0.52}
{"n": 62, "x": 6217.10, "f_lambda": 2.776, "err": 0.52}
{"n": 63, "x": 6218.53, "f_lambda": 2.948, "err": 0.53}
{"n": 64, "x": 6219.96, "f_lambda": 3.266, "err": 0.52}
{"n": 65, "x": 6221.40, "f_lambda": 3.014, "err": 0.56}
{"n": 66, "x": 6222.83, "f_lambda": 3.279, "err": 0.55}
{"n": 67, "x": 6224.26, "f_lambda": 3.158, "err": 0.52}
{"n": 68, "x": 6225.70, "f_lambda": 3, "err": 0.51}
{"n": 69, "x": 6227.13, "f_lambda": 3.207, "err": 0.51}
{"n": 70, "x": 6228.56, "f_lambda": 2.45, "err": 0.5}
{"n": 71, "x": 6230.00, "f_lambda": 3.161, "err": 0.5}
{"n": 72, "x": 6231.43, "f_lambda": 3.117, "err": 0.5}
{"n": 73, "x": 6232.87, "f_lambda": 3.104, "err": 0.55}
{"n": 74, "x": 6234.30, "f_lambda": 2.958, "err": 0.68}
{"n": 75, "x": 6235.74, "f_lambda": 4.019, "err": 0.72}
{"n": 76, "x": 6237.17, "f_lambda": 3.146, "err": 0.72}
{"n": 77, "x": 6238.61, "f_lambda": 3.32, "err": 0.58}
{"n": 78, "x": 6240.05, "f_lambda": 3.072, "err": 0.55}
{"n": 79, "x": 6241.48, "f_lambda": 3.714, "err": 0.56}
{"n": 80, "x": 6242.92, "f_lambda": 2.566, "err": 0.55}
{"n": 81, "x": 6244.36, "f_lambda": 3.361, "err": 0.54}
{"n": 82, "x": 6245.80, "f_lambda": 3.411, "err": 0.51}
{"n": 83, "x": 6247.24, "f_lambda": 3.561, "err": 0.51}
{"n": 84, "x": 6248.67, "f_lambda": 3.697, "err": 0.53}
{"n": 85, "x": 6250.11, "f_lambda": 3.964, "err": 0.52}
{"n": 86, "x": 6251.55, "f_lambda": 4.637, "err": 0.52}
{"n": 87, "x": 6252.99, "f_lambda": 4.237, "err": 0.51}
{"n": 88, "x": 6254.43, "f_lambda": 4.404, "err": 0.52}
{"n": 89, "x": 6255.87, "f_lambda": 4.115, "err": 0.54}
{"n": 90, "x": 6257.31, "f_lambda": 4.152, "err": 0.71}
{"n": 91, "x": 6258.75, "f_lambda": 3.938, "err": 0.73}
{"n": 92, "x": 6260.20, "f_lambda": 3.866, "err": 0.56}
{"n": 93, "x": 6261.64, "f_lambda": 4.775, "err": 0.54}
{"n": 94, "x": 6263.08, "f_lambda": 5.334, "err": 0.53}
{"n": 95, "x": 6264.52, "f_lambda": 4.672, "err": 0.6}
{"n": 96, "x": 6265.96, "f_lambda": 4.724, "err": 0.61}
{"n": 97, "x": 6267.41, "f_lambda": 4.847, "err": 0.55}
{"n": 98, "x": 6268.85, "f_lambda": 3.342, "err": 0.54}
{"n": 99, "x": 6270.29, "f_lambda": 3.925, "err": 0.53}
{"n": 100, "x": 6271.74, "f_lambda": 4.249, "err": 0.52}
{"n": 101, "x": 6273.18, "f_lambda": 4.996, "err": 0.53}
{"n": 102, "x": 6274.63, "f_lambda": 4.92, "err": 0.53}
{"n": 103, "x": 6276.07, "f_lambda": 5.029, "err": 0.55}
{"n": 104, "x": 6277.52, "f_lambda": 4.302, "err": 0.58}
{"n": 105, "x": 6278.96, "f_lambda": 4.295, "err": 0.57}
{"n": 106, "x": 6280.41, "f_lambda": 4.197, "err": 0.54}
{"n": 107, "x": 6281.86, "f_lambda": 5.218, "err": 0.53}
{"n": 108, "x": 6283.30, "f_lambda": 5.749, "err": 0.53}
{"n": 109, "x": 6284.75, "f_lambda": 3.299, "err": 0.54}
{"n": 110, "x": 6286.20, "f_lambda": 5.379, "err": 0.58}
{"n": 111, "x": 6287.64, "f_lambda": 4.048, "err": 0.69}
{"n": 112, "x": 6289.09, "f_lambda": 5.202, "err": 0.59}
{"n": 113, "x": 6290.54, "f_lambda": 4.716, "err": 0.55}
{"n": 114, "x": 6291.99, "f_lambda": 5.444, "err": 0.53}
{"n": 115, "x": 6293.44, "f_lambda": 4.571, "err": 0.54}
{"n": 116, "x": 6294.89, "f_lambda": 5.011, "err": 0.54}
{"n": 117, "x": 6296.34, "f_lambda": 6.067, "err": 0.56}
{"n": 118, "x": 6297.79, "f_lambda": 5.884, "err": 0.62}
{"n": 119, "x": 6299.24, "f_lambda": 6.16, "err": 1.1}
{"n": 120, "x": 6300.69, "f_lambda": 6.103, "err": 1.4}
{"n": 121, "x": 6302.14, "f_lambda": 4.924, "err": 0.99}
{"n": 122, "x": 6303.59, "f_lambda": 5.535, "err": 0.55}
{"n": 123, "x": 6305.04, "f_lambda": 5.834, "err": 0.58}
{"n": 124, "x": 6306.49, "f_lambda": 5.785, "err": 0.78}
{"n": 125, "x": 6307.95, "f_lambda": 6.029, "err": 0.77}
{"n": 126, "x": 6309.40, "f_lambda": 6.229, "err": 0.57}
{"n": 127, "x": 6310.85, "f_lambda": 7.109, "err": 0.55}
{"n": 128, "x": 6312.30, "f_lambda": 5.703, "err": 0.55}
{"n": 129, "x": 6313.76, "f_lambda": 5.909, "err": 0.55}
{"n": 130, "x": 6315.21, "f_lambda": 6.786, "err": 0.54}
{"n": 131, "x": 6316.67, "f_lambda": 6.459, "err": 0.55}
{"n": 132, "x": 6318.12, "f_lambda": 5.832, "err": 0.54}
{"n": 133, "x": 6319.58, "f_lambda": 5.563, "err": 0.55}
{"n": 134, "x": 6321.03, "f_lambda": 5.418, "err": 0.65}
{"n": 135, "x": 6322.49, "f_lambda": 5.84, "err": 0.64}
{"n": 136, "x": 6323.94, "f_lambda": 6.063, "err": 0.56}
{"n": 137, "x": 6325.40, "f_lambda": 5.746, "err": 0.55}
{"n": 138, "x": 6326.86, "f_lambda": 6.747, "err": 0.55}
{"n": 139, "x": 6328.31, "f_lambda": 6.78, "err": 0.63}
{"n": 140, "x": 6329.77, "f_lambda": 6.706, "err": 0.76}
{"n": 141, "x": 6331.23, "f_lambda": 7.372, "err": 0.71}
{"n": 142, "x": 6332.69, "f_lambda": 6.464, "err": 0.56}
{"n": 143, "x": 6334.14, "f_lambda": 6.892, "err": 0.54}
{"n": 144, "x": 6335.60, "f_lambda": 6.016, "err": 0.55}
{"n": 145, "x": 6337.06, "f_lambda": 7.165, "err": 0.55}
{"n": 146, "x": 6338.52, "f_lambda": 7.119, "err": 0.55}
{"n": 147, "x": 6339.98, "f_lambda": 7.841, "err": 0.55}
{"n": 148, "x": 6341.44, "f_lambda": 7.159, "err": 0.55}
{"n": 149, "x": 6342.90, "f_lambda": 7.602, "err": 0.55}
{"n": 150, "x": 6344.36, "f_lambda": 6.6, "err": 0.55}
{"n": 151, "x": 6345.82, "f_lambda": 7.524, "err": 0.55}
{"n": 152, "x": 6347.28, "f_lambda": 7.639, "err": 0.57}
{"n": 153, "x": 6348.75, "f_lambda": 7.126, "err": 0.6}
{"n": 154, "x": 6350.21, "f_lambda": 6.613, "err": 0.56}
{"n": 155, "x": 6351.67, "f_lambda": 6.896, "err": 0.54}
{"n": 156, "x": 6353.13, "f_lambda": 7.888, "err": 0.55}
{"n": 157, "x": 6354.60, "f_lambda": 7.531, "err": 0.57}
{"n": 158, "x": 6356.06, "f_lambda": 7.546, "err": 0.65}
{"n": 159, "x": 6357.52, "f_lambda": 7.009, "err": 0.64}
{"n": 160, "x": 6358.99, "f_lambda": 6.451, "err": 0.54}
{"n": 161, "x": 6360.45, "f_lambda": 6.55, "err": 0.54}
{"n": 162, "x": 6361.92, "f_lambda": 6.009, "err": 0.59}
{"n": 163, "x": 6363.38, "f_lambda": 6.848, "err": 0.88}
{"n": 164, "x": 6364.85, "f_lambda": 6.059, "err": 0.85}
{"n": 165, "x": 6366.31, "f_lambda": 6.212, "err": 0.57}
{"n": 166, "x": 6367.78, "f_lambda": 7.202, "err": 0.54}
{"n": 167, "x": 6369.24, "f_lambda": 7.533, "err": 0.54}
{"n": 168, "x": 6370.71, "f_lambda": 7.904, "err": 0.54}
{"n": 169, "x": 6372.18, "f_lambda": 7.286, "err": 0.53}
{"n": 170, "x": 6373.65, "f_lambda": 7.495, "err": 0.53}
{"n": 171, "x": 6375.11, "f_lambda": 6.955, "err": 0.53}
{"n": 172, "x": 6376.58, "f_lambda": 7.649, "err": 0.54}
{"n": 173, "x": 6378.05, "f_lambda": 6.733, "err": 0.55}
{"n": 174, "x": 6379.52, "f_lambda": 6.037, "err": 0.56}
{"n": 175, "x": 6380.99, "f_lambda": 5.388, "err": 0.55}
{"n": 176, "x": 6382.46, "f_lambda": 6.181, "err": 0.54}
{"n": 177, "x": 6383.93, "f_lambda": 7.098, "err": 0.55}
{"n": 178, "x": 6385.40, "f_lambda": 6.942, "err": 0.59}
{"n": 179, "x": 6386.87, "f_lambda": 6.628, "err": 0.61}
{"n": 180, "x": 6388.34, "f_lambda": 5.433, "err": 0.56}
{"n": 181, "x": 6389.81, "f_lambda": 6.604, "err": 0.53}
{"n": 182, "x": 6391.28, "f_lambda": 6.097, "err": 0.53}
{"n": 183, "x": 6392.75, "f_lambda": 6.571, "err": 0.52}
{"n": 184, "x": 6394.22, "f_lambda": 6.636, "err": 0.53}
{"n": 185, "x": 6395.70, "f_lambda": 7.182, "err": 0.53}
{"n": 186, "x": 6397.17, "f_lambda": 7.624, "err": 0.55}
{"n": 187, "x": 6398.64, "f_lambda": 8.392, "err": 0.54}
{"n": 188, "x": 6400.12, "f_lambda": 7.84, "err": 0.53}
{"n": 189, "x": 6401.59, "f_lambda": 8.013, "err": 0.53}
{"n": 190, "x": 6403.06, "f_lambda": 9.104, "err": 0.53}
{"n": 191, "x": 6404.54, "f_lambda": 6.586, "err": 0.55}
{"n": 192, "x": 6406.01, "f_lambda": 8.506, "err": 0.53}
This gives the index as 5.80 angstroms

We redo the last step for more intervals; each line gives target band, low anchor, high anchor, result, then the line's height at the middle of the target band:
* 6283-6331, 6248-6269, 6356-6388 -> -3.0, 5.38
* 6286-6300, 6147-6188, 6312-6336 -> 1.6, 5.91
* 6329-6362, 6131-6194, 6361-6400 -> -2.8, 6.5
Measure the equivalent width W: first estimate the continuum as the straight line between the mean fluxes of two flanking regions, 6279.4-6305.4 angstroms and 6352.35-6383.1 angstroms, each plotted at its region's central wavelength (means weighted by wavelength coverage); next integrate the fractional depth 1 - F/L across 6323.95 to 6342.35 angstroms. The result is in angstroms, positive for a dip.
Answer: -2.2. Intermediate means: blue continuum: 5.17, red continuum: 6.88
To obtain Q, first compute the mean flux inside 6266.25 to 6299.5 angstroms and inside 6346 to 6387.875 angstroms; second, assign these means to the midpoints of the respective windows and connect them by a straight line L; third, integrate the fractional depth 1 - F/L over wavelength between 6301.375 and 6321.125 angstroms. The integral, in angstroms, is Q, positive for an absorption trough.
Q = -1.59 angstroms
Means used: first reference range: 4.8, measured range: 5.95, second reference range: 6.91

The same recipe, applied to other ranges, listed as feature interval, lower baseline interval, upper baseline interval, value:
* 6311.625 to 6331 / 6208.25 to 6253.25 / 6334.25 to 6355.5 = 0.7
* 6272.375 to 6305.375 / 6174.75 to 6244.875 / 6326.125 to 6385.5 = 2.3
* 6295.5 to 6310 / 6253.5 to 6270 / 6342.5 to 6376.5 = -0.9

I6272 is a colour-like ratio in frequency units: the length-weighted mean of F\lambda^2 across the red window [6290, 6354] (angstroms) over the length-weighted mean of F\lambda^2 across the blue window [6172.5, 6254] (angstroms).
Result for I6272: 1.78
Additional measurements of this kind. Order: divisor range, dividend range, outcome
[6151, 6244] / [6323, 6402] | 1.89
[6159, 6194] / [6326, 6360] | 1.87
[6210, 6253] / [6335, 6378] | 2.22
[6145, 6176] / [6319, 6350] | 1.54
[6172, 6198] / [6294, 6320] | 1.52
